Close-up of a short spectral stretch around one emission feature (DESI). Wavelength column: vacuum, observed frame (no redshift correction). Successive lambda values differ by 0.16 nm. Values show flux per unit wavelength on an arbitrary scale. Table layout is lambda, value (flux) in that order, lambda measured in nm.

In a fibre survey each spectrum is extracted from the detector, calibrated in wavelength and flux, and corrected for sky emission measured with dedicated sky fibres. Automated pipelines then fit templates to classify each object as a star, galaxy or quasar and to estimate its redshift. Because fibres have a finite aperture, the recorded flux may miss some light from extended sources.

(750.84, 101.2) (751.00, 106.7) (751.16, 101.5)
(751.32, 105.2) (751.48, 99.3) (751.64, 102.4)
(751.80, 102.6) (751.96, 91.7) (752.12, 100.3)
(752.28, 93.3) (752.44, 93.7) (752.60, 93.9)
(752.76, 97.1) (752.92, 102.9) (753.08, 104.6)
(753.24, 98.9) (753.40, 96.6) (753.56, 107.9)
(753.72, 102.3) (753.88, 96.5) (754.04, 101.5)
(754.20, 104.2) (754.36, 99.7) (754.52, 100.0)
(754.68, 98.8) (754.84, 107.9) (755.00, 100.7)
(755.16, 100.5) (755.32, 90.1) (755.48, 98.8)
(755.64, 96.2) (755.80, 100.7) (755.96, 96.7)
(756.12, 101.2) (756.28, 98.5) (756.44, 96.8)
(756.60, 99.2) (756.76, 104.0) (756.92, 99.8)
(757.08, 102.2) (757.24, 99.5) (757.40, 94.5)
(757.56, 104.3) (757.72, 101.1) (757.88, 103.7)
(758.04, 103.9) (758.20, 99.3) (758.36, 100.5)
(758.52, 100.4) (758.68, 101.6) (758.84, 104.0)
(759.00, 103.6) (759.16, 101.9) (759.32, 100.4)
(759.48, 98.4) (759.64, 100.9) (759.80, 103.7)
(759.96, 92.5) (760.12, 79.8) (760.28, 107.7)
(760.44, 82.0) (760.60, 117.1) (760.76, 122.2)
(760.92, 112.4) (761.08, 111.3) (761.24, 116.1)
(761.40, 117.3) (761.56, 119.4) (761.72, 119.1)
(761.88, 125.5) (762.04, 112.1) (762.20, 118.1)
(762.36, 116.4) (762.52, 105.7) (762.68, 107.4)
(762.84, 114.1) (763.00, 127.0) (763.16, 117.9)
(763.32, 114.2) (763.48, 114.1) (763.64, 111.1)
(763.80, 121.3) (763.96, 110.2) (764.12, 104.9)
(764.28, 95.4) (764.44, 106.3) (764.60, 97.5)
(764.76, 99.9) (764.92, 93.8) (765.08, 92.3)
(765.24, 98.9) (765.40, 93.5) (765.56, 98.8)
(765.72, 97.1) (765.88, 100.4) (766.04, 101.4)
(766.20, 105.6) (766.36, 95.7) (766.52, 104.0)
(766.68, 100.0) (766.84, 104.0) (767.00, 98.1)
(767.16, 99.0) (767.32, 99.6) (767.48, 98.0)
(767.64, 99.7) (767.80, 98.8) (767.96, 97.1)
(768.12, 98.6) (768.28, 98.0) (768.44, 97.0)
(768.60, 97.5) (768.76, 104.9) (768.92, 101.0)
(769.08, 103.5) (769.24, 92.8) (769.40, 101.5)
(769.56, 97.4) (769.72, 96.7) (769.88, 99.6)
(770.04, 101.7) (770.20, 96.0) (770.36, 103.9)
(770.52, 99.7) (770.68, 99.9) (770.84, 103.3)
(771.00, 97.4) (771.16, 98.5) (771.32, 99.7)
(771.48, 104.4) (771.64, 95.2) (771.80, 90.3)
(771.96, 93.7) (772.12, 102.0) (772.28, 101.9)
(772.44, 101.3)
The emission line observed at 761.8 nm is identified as [S II]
